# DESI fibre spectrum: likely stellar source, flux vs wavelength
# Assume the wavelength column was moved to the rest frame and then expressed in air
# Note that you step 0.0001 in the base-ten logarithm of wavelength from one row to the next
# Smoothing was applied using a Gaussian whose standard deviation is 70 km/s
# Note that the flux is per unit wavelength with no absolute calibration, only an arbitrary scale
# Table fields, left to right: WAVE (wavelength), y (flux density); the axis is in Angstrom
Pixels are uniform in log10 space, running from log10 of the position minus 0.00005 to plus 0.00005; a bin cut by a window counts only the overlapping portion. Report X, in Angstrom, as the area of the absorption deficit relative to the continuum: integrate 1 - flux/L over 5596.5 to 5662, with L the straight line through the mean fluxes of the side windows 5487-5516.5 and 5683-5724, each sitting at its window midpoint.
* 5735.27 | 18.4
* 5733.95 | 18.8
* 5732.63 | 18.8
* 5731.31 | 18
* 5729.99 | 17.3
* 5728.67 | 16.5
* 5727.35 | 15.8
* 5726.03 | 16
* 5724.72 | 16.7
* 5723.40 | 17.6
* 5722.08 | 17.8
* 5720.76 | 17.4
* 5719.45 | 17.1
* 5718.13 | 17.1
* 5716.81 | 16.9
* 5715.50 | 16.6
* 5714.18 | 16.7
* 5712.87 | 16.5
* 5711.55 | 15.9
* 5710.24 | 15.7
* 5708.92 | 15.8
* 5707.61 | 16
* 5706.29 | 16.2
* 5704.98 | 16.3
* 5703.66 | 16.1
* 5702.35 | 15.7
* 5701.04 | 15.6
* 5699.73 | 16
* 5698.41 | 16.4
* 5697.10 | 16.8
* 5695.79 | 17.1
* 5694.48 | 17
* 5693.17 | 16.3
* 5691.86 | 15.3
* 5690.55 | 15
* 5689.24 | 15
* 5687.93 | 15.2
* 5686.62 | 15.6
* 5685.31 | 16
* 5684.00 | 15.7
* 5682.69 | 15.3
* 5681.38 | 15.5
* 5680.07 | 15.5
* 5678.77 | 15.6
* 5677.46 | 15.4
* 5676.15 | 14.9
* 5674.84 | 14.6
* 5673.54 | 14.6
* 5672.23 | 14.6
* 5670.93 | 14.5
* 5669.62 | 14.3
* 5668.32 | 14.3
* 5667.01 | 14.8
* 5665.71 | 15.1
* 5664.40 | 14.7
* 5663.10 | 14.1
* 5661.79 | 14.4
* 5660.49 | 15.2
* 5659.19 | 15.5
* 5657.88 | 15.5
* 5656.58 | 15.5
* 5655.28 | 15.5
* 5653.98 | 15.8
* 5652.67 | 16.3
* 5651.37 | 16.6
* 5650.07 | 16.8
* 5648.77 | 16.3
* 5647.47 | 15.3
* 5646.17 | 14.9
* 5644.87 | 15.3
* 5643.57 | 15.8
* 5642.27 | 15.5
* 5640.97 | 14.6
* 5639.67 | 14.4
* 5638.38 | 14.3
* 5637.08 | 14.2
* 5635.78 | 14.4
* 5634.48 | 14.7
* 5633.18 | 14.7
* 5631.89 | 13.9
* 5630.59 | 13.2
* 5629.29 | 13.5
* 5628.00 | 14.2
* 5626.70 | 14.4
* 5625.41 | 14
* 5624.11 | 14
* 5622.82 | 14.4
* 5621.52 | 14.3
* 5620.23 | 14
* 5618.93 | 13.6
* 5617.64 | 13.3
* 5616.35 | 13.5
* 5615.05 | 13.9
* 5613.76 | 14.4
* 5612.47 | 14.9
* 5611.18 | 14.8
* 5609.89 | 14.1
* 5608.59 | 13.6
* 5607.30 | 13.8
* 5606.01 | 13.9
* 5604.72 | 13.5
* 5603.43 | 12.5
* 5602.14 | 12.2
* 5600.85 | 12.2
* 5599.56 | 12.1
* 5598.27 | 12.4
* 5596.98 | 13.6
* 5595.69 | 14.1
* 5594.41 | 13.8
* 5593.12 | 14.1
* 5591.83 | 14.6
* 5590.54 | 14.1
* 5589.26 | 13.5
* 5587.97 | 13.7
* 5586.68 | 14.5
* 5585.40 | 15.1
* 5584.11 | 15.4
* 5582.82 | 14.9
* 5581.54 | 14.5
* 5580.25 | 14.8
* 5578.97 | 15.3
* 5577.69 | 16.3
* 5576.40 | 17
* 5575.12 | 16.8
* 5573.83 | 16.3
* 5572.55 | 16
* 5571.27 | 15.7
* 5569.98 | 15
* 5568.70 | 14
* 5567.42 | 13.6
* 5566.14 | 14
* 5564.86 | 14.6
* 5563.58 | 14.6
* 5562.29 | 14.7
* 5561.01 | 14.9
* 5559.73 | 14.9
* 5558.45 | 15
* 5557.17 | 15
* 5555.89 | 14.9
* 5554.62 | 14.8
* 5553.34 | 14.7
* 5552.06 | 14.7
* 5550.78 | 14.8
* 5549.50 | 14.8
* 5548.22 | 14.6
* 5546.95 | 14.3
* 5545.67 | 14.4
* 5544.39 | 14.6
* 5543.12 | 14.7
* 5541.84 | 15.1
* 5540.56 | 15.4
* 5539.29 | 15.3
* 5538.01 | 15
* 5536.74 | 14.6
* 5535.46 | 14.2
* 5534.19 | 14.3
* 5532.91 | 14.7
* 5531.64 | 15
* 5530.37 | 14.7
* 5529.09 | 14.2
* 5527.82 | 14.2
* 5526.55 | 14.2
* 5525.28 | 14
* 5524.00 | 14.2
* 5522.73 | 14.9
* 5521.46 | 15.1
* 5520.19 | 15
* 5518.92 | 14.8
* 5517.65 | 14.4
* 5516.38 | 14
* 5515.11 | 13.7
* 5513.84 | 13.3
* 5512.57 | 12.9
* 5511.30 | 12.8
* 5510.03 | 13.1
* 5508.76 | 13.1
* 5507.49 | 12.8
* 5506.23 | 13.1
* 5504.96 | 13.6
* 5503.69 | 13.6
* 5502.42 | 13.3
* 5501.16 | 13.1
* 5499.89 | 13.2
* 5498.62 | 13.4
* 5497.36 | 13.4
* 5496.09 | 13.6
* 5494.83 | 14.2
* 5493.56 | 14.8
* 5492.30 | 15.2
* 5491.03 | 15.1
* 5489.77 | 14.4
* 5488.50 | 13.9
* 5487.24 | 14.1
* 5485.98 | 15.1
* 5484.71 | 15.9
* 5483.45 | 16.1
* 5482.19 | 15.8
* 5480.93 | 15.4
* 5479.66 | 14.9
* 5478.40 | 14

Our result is 3.92 Angstrom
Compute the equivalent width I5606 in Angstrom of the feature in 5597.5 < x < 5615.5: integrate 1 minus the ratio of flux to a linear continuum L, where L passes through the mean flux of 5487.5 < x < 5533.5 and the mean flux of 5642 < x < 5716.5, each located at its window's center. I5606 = 1.8 Angstrom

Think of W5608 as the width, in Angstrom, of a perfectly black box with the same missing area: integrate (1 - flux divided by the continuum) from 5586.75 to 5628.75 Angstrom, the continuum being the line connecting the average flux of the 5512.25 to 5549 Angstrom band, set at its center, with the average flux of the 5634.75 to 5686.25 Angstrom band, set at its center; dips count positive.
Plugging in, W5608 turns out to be 3.2 Angstrom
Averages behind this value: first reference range 14.5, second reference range 15.2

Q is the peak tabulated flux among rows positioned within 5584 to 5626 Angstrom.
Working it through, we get 15.4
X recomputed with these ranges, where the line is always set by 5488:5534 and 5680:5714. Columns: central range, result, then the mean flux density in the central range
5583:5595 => 0.4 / 14.3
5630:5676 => 1.4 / 15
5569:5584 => -1.0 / 15.6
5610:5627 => 1.1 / 14.1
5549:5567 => -0.3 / 14.7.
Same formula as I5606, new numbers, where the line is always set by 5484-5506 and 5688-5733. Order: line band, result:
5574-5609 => 2.2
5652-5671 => 1.0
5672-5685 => 0.7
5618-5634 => 1.6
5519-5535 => -0.1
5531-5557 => -0.2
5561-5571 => 0.3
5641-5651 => 0.1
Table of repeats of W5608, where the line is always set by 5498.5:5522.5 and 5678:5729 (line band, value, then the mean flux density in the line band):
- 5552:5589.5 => -1.5 Angstrom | 15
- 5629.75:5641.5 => 0.8 Angstrom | 14.2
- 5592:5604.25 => 1.4 Angstrom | 13.1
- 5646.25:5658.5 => -0.3 Angstrom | 15.9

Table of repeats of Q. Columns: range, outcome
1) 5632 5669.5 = 16.8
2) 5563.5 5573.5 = 16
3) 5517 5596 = 17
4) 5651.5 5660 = 16.3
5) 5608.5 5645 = 15.8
